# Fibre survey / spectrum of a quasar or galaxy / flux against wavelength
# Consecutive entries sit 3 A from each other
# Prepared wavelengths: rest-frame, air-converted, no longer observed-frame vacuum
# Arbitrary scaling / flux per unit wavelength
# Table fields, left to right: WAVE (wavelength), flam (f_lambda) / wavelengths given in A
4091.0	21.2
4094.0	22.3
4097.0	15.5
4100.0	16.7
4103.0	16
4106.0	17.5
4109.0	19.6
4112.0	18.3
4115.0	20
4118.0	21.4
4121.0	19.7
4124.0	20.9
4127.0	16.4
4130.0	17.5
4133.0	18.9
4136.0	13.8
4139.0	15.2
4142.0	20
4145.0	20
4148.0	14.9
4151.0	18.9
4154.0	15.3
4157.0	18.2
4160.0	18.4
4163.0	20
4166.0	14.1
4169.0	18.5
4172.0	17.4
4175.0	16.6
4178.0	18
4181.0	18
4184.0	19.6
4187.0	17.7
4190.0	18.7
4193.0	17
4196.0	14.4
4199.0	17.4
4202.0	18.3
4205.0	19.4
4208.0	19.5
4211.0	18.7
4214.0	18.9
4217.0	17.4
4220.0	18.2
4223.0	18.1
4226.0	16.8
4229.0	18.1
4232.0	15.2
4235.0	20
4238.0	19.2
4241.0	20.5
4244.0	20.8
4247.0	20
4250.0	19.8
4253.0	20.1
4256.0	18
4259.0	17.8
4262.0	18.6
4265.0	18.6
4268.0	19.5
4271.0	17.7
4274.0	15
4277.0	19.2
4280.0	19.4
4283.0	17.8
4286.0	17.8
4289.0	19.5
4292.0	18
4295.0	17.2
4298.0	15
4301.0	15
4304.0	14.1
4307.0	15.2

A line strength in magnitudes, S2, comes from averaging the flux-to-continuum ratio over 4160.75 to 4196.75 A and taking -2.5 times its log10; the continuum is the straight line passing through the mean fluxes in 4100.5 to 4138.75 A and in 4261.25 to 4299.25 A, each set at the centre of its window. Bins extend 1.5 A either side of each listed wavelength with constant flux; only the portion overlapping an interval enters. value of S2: 0.032 mag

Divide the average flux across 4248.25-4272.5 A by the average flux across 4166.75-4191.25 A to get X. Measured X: 1.05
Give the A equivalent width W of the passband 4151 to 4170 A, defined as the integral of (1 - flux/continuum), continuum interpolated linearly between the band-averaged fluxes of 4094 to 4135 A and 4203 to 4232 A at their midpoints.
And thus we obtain 0.8 A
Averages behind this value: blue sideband 18.4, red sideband 18.2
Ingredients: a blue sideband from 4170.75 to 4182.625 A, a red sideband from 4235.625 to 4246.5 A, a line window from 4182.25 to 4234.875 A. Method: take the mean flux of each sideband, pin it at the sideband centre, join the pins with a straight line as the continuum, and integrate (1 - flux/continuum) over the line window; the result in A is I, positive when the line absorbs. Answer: 2.5 A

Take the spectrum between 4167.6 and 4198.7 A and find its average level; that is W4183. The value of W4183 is 17.6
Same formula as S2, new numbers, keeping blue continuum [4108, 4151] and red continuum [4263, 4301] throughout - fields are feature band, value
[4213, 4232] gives 0.020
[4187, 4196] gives 0.053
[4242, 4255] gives -0.126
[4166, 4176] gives 0.071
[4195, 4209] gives 0.013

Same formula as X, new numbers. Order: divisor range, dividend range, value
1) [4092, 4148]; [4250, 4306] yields 0.97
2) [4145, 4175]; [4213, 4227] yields 1.03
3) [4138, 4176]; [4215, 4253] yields 1.07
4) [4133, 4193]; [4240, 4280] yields 1.08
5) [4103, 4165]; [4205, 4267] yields 1.03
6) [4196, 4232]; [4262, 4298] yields 1.00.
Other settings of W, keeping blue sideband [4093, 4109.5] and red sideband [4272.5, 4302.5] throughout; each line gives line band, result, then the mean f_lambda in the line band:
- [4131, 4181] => 0.6 A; 17.4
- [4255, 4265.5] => -0.5 A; 18.2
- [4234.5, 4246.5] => -1.8 A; 20.1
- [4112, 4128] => -1.8 A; 19.7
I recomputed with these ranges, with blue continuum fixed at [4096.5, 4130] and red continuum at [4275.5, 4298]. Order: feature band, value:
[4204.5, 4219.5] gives -0.34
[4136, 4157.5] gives 1.36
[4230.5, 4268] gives -1.71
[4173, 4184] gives 0.31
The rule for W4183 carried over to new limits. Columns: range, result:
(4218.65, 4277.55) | 18.6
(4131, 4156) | 17.2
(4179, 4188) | 18.5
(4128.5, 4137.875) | 16.7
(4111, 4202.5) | 17.8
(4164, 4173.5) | 16.8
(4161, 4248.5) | 18.2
